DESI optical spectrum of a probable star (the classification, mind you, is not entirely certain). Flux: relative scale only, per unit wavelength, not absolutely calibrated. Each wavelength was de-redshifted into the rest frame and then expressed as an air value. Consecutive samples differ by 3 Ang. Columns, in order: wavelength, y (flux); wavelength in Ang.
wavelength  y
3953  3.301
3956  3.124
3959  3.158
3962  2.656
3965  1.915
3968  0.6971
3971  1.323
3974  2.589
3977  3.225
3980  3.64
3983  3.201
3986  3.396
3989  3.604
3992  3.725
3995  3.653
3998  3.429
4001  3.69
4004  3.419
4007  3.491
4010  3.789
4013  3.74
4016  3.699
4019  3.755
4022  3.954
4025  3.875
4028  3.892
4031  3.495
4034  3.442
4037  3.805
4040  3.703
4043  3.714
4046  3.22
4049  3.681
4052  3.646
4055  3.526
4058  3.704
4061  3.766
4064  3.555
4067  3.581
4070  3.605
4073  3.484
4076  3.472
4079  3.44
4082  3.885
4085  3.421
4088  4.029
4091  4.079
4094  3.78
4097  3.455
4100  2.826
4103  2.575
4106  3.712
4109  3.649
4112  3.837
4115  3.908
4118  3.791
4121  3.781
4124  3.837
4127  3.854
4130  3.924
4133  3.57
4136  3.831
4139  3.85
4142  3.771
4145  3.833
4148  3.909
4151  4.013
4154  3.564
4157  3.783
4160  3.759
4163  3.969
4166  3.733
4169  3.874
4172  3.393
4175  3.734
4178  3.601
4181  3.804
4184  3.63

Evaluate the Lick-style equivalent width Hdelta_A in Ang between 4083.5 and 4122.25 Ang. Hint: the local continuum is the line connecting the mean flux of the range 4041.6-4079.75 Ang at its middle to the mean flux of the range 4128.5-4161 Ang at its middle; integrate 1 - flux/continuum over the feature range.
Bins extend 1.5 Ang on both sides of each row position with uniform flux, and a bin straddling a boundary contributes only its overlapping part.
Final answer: 0.9 Ang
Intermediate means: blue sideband 3.57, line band 3.6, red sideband 3.8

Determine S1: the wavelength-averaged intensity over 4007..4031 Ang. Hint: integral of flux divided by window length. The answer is 3.77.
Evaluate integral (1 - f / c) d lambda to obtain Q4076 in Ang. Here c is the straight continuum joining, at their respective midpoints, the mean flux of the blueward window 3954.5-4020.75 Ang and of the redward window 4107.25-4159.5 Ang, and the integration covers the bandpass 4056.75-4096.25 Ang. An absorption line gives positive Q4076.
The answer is -1.4 Ang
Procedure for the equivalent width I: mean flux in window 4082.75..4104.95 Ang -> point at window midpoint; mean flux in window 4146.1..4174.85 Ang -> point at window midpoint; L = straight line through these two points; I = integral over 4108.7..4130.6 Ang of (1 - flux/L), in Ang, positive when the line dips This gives -1.5 Ang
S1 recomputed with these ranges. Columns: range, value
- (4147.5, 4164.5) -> 3.83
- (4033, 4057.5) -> 3.6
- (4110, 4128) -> 3.83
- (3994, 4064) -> 3.65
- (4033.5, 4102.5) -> 3.59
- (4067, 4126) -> 3.61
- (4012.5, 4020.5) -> 3.73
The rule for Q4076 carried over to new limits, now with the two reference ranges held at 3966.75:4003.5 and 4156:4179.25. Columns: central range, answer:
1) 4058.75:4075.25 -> -1.2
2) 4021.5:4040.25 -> -3.0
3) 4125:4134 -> -0.5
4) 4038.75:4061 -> -2.2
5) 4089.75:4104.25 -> 0.5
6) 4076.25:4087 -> -0.6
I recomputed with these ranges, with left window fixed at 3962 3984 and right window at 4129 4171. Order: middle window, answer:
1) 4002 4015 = -4.68 Ang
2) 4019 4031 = -4.49 Ang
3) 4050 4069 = -3.46 Ang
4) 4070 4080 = -0.91 Ang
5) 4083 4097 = -1.98 Ang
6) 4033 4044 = -2.92 Ang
